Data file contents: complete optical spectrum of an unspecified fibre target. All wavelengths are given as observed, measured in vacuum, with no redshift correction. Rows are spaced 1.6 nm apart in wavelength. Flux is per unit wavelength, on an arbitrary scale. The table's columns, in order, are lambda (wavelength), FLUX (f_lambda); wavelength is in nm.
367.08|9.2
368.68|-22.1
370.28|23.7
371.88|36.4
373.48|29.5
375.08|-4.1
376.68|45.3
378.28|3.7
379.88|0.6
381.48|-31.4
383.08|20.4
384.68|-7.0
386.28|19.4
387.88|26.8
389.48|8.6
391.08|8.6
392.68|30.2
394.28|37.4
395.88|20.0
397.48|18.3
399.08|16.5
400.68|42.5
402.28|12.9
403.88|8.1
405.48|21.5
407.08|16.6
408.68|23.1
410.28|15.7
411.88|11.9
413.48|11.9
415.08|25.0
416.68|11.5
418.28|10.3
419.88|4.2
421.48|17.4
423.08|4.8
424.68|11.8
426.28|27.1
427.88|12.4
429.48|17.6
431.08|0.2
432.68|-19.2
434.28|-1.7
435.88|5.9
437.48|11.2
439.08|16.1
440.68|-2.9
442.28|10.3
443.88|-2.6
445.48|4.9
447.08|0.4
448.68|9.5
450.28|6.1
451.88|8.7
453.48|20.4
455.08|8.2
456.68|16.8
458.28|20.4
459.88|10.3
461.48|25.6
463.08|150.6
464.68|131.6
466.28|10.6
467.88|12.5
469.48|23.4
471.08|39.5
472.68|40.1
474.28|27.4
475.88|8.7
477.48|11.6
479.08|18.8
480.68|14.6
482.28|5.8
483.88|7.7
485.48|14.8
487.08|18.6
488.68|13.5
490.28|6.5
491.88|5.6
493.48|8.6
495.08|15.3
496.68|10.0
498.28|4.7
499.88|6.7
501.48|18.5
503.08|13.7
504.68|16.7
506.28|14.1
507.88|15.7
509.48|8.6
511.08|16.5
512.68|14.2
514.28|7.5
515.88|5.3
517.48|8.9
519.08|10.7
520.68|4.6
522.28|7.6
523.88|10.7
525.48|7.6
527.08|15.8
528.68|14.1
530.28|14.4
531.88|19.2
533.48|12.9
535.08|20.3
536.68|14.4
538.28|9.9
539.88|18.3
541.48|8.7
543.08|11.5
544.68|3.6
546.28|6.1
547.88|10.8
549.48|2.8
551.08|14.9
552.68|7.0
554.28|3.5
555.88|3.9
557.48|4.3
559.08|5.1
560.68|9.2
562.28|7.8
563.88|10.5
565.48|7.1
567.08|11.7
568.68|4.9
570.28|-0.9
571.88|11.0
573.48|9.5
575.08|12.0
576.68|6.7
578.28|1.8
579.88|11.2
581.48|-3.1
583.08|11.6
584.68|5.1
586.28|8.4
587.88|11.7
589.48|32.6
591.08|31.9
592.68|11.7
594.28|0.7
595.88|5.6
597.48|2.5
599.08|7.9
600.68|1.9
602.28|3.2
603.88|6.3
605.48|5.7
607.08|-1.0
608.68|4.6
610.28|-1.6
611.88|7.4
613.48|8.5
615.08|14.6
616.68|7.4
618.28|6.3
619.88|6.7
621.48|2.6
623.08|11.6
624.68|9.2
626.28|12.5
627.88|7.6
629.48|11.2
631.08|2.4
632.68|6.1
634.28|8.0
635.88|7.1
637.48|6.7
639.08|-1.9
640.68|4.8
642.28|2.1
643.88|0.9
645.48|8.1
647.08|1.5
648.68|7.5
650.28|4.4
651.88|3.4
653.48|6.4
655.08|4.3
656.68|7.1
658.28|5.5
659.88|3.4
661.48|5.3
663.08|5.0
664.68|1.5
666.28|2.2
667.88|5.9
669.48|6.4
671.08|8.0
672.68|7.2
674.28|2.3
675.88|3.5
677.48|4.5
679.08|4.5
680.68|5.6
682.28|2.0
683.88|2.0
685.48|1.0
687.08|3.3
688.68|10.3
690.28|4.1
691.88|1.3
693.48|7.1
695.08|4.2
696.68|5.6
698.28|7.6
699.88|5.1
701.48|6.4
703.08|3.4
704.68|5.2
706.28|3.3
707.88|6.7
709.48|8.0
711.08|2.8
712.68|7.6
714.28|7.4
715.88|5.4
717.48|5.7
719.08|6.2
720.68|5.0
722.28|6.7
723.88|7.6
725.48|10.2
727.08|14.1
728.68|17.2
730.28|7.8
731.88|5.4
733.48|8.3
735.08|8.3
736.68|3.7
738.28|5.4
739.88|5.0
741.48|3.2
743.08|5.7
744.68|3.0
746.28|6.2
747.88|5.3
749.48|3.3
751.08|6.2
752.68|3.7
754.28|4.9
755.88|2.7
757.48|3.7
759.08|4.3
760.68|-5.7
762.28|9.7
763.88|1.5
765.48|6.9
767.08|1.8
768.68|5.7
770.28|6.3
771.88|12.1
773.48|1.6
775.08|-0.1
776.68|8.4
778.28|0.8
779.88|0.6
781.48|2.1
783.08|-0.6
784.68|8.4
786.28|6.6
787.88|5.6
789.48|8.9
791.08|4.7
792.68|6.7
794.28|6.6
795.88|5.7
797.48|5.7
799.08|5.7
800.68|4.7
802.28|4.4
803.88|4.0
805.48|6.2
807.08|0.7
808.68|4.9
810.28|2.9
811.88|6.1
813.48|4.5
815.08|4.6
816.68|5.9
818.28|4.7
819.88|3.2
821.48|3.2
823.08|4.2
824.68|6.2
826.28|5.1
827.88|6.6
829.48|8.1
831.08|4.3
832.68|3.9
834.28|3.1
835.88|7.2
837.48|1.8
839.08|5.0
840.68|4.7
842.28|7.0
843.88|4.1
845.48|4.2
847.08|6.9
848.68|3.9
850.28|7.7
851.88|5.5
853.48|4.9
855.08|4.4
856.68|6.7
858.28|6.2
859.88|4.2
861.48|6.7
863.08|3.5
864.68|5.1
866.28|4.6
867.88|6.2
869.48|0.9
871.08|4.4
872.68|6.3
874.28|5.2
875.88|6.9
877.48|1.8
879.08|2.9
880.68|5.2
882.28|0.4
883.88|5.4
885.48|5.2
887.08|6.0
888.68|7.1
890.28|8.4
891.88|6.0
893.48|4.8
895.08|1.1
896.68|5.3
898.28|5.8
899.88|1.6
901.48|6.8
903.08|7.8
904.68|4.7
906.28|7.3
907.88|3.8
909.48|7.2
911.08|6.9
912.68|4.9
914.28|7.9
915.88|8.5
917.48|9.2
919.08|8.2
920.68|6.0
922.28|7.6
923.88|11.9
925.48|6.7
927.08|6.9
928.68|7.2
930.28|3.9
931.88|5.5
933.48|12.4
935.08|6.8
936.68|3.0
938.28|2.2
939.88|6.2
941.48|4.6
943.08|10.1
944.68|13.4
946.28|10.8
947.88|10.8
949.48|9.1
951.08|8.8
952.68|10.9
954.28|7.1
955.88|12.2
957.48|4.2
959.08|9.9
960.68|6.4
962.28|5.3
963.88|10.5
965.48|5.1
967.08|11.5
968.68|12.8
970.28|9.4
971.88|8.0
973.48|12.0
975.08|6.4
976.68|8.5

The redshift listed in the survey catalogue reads 2.81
